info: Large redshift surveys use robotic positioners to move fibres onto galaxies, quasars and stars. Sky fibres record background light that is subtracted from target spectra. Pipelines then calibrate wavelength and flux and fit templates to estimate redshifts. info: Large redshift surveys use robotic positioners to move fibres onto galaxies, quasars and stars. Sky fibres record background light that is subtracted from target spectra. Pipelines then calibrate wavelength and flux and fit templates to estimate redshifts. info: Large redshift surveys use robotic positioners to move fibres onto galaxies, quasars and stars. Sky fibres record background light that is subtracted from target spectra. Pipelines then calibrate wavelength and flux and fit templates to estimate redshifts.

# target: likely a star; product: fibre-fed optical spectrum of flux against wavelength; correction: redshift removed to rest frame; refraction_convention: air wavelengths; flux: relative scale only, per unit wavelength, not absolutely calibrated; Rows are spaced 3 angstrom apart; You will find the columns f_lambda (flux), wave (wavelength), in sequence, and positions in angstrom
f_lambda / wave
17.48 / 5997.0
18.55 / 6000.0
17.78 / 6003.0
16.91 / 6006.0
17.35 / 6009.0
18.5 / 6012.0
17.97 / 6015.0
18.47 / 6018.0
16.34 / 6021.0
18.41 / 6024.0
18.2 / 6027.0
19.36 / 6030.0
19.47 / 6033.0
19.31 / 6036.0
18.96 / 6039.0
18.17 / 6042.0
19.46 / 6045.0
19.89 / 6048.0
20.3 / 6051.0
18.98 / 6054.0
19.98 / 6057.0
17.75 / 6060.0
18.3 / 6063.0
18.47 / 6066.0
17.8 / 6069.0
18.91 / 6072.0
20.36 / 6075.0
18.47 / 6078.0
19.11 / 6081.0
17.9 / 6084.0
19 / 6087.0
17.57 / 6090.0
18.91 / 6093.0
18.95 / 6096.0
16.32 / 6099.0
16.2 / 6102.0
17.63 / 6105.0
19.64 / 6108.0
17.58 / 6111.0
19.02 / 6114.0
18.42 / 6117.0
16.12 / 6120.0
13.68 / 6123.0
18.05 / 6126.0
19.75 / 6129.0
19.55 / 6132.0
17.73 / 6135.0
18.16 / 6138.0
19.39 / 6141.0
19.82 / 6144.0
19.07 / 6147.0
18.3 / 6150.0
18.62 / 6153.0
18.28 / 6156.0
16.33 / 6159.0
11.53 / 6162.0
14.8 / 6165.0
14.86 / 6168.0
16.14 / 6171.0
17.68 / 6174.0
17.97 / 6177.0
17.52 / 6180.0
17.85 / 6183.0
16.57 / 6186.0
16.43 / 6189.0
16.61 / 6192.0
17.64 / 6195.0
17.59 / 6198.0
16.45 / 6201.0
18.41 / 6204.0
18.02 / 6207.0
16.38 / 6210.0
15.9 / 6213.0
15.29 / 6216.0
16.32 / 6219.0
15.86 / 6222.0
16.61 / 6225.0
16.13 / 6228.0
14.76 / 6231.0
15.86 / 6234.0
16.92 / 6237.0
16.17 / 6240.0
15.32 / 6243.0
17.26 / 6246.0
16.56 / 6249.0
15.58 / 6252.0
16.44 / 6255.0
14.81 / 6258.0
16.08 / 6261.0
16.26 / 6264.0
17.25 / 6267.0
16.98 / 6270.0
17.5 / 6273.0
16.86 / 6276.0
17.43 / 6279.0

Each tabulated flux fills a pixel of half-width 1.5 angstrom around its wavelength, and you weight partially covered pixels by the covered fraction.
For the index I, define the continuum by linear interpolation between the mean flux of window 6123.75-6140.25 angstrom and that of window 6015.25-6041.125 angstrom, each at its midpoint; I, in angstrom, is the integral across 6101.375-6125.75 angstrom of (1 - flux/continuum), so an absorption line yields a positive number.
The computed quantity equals 1.46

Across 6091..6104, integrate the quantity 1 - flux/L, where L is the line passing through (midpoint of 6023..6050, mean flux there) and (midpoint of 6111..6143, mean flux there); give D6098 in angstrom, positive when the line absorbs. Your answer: 0.5 angstrom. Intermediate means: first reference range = 19.1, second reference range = 18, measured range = 17.6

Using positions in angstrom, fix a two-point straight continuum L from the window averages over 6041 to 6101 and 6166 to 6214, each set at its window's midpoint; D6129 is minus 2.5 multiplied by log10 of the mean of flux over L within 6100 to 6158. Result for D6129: -0.02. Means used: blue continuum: 18.7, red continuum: 17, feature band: 18.1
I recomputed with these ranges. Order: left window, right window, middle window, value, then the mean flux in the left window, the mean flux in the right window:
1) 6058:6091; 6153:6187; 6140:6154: -1.7 angstrom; 18.5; 16.4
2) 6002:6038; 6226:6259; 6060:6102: -1.8 angstrom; 18.2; 16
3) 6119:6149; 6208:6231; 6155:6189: 1.8 angstrom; 18.2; 16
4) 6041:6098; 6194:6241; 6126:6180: 0.0 angstrom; 18.8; 16.5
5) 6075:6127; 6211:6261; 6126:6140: -1.1 angstrom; 17.9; 16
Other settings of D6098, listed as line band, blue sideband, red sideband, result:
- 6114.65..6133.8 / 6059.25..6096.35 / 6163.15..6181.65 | -0.2 angstrom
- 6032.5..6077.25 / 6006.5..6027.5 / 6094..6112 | -3.2 angstrom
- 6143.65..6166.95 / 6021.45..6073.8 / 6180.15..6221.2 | 0.8 angstrom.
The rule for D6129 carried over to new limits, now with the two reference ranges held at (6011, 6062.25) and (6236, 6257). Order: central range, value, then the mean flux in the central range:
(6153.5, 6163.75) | 0.109 mag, 15.7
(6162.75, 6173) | 0.141 mag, 15.1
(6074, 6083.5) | -0.048 mag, 19.1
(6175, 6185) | -0.040 mag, 17.7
